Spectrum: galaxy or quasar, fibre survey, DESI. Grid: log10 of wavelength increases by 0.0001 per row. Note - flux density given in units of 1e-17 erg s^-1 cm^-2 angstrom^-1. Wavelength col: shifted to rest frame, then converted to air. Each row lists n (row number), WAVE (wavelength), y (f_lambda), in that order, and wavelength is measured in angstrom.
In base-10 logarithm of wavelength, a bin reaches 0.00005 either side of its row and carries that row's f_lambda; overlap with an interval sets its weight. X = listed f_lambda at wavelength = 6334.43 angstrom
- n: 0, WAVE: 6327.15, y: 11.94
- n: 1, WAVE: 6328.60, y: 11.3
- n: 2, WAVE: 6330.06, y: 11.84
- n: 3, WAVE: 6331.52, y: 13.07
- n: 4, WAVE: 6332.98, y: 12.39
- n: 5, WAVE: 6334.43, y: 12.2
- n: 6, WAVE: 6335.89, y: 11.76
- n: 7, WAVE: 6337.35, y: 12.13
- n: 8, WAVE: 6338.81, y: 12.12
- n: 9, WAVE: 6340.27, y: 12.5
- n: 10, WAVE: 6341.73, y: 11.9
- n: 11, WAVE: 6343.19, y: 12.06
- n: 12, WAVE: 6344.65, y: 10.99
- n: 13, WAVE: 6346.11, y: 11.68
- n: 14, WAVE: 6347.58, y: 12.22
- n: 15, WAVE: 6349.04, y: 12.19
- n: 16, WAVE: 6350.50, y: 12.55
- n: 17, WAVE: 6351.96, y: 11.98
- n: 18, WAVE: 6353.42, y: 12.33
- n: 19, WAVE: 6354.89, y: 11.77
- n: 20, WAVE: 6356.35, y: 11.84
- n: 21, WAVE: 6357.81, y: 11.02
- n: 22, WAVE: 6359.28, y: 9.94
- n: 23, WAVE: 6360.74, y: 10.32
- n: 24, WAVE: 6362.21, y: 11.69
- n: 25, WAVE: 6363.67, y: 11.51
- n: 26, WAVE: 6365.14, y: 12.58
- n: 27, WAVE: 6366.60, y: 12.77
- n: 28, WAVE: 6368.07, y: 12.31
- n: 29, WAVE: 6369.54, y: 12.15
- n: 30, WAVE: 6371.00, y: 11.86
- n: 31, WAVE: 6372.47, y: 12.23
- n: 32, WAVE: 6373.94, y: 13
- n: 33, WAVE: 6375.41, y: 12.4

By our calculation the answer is 12.2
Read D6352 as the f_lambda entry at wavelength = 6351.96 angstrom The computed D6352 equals 11.98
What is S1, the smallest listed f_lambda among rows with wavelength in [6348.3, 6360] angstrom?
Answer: 9.94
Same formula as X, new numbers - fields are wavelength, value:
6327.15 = 11.94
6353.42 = 12.33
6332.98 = 12.39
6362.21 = 11.69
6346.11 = 11.68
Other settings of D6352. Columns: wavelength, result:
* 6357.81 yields 11.02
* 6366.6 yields 12.77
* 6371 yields 11.86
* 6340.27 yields 12.5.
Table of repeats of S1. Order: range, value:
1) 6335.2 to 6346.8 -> 10.99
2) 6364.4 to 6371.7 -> 11.86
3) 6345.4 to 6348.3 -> 11.68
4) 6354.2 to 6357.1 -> 11.77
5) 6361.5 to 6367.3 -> 11.51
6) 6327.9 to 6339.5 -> 11.3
